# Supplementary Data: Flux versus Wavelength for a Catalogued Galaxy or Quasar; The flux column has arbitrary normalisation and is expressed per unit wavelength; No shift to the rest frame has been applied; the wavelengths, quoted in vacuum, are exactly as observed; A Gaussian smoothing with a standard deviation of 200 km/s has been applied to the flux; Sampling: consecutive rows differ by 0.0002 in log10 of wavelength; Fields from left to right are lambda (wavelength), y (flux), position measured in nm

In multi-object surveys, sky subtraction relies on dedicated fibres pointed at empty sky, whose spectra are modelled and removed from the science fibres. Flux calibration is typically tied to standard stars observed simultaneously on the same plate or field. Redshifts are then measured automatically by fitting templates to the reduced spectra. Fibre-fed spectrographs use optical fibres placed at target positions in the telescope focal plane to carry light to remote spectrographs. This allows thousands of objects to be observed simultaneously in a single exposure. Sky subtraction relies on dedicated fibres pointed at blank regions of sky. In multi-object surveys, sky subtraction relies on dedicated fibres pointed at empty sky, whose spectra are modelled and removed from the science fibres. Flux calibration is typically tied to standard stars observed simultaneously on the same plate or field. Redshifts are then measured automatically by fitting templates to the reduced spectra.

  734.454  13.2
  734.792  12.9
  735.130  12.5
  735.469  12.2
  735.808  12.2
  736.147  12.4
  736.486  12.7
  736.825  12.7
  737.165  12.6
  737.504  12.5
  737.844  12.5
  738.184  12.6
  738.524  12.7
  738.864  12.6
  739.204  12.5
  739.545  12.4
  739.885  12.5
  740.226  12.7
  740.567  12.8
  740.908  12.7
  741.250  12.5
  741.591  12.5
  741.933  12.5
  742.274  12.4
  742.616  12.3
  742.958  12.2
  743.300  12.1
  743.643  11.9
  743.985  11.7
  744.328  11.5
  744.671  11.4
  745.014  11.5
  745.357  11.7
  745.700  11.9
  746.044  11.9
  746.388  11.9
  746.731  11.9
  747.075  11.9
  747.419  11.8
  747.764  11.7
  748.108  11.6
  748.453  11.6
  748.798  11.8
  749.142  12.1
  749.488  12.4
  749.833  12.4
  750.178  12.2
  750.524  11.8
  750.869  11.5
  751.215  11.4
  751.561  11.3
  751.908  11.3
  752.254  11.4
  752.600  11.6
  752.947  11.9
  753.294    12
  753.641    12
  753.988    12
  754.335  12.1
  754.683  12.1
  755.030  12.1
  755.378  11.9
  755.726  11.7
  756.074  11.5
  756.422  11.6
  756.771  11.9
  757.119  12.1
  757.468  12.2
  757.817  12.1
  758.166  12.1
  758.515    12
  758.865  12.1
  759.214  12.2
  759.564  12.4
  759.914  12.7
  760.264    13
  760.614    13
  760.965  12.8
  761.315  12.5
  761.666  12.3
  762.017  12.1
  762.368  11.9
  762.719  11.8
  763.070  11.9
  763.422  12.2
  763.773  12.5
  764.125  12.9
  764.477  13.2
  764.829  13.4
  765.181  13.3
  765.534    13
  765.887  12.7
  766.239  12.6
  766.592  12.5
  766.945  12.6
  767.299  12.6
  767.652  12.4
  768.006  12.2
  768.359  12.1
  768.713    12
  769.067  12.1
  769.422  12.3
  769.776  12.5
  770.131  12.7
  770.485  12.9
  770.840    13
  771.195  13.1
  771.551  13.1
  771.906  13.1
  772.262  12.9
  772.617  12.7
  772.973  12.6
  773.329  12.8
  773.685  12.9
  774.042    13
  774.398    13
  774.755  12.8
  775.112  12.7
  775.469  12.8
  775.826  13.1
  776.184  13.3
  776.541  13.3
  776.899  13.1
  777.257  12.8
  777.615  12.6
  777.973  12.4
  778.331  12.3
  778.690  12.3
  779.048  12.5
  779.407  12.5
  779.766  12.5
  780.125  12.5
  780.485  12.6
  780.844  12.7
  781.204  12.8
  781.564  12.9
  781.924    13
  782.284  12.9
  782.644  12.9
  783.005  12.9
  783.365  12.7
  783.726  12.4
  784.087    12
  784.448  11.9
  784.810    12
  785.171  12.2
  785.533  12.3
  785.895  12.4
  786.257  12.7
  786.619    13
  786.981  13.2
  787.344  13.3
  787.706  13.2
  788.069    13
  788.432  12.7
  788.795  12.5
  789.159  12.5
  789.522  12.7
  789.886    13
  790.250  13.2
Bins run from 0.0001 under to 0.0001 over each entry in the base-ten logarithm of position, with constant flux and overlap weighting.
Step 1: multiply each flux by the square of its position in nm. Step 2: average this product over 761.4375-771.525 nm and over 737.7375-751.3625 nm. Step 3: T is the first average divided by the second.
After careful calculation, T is 1.1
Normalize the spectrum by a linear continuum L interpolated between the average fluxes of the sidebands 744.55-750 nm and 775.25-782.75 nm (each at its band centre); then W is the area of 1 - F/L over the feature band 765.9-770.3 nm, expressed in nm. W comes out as 0.02 nm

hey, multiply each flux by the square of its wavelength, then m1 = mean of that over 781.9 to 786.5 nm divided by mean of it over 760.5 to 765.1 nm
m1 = 1.05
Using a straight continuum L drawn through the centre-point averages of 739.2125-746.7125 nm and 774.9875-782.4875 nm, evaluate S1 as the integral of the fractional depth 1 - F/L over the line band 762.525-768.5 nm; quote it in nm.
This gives -0.03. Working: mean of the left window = 12.1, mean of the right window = 12.7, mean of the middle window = 12.6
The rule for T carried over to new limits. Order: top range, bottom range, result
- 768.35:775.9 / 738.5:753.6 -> 1.14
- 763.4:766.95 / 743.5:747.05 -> 1.15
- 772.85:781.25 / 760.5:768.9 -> 1.05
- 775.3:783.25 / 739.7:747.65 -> 1.16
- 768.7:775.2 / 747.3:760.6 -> 1.12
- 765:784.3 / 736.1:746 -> 1.13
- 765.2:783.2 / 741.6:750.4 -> 1.15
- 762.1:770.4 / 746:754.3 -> 1.10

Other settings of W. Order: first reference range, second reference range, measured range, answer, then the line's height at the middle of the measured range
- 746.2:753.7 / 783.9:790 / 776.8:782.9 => -0.10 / 12.5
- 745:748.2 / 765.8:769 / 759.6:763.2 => -0.05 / 12.2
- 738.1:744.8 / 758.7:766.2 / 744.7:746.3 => 0.08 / 12.4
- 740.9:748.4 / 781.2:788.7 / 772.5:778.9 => -0.15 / 12.5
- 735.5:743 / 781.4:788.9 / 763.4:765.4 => -0.06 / 12.6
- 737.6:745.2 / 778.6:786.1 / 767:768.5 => 0.01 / 12.4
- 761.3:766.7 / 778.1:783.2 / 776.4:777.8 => -0.03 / 12.6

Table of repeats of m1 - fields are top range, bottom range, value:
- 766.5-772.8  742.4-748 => 1.14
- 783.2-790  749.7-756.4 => 1.17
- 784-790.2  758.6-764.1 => 1.09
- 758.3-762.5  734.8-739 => 1.06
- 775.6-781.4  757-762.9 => 1.08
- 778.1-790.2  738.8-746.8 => 1.16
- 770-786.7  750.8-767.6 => 1.09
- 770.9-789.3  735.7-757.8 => 1.15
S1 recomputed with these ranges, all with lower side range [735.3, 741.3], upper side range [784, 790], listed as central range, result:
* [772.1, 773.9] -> -0.03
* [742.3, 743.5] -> 0.03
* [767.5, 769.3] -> 0.06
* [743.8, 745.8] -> 0.15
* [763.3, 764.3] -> 0.00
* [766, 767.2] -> 0.00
